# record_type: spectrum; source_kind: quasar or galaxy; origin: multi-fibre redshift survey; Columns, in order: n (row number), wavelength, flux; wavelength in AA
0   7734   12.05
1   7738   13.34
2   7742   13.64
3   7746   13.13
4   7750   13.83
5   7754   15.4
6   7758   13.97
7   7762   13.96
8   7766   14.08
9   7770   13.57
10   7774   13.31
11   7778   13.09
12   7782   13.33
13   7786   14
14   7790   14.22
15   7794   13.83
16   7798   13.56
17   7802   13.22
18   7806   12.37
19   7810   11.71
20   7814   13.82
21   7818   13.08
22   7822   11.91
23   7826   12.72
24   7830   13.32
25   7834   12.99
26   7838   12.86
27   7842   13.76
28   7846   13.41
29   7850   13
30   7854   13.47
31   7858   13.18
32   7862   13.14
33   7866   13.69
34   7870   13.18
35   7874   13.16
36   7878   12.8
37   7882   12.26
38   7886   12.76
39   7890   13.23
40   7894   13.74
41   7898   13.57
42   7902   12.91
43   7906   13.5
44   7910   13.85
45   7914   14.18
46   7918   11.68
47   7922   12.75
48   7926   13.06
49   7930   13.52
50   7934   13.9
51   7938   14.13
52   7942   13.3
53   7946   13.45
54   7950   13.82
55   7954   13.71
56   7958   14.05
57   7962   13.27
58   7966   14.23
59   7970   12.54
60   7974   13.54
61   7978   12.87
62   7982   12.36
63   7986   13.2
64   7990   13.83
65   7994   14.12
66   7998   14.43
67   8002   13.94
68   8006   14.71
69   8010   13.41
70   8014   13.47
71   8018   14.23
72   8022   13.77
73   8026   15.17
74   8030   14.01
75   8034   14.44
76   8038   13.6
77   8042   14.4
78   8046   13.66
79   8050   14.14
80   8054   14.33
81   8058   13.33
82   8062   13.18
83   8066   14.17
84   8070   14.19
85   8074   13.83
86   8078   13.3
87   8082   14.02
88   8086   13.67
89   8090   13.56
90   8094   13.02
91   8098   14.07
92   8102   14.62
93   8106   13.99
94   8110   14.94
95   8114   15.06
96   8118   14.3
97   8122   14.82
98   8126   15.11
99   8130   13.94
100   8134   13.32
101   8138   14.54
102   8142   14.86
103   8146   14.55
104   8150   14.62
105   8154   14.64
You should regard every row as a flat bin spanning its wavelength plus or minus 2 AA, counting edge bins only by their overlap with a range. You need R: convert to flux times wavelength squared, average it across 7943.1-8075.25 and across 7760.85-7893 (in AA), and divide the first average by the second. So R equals 1.09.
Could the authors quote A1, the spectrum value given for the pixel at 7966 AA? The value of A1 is 14.23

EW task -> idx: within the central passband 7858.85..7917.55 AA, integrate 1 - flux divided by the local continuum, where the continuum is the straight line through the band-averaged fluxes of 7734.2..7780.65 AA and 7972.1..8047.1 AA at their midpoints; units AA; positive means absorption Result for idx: 2.3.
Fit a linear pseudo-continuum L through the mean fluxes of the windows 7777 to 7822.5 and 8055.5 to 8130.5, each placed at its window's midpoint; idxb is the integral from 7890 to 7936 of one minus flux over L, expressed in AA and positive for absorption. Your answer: 0.7 AA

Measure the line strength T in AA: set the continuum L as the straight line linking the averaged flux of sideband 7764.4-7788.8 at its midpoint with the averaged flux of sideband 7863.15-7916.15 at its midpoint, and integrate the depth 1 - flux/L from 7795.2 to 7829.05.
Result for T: 1.6 AA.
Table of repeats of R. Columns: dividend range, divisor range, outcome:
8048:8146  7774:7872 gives 1.14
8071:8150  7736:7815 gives 1.14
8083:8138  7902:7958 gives 1.10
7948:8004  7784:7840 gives 1.08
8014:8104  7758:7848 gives 1.12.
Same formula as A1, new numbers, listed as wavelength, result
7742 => 13.64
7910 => 13.85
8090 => 13.56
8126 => 15.11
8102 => 14.62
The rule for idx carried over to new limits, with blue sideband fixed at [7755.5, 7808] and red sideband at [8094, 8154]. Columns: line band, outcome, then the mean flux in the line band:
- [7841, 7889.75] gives 2.3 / 13.1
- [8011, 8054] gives 0.4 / 14.1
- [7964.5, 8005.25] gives 1.6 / 13.5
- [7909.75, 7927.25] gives 1.1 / 13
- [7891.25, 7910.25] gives 0.6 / 13.5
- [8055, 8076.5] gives 0.8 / 13.8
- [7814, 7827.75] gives 0.9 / 12.7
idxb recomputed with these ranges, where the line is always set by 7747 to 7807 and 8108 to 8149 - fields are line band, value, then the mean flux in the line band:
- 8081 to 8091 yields 0.49 AA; 13.7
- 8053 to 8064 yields 0.64 AA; 13.5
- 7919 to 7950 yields 1.50 AA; 13.4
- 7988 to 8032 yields 0.53 AA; 14.1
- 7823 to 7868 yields 2.22 AA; 13.2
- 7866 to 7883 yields 1.18 AA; 13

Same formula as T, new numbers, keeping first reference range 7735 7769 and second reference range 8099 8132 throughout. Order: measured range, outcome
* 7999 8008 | 0.01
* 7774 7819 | 2.08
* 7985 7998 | 0.42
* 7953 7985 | 2.20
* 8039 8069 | 1.18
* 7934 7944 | 0.33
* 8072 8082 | 0.59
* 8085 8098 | 0.93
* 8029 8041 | 0.31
